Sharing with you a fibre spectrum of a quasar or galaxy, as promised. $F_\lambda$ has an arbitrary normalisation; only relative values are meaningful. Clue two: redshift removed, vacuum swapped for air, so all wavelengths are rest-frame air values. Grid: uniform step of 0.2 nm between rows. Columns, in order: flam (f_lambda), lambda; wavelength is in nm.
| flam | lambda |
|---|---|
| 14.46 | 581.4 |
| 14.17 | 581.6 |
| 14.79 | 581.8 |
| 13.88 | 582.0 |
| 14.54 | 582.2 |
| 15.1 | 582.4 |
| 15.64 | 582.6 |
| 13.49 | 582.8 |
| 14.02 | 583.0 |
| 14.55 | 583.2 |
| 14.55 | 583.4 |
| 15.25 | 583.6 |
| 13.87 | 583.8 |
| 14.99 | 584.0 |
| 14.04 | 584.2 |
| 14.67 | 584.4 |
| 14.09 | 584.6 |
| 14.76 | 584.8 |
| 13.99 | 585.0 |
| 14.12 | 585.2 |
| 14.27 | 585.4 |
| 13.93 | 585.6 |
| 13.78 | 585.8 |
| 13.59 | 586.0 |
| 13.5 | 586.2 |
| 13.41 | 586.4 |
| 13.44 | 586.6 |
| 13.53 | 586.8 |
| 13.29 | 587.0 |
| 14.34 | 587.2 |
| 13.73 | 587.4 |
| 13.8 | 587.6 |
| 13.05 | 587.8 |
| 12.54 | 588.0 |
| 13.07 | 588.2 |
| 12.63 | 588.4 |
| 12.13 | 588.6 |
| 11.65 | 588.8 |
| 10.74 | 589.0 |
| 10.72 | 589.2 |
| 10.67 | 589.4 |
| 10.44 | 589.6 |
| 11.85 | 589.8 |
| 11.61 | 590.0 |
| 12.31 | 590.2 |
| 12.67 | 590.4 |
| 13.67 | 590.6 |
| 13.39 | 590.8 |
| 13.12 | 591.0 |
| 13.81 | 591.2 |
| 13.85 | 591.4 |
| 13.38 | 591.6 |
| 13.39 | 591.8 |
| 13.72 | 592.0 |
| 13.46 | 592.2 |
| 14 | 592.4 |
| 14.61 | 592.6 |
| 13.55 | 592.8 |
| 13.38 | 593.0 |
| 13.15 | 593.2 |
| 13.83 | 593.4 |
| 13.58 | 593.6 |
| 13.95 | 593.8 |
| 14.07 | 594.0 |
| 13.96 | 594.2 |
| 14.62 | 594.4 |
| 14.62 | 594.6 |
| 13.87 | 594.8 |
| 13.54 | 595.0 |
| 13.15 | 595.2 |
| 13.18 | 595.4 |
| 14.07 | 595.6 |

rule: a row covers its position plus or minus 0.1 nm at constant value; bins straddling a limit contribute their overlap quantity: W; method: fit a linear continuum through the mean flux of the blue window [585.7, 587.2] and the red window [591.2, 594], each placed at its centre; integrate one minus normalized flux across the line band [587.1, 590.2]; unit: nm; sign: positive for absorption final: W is 0.321 nm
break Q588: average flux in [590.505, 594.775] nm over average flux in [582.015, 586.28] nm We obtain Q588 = 0.96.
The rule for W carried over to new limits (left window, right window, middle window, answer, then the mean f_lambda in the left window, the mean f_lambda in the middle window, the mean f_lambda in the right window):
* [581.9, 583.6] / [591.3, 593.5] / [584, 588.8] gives 0.19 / 14.5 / 13.6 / 13.7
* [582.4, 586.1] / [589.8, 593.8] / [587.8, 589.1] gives 0.15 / 14.3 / 12.2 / 13.4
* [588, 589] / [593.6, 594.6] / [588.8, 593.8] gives 0.13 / 12.2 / 12.9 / 14.1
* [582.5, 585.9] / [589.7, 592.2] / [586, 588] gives 0.04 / 14.4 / 13.5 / 13.1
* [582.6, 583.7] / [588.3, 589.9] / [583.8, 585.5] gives -0.08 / 14.5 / 14.3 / 11.4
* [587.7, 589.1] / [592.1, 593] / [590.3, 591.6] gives -0.02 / 12.3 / 13.4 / 13.8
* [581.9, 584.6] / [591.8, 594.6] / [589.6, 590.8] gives 0.15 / 14.5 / 12.3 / 13.8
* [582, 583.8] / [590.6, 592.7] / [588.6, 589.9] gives 0.26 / 14.6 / 11.1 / 13.7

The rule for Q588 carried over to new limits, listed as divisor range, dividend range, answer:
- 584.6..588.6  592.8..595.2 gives 1.02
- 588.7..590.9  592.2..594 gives 1.17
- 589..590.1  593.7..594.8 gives 1.29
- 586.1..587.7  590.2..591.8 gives 0.98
